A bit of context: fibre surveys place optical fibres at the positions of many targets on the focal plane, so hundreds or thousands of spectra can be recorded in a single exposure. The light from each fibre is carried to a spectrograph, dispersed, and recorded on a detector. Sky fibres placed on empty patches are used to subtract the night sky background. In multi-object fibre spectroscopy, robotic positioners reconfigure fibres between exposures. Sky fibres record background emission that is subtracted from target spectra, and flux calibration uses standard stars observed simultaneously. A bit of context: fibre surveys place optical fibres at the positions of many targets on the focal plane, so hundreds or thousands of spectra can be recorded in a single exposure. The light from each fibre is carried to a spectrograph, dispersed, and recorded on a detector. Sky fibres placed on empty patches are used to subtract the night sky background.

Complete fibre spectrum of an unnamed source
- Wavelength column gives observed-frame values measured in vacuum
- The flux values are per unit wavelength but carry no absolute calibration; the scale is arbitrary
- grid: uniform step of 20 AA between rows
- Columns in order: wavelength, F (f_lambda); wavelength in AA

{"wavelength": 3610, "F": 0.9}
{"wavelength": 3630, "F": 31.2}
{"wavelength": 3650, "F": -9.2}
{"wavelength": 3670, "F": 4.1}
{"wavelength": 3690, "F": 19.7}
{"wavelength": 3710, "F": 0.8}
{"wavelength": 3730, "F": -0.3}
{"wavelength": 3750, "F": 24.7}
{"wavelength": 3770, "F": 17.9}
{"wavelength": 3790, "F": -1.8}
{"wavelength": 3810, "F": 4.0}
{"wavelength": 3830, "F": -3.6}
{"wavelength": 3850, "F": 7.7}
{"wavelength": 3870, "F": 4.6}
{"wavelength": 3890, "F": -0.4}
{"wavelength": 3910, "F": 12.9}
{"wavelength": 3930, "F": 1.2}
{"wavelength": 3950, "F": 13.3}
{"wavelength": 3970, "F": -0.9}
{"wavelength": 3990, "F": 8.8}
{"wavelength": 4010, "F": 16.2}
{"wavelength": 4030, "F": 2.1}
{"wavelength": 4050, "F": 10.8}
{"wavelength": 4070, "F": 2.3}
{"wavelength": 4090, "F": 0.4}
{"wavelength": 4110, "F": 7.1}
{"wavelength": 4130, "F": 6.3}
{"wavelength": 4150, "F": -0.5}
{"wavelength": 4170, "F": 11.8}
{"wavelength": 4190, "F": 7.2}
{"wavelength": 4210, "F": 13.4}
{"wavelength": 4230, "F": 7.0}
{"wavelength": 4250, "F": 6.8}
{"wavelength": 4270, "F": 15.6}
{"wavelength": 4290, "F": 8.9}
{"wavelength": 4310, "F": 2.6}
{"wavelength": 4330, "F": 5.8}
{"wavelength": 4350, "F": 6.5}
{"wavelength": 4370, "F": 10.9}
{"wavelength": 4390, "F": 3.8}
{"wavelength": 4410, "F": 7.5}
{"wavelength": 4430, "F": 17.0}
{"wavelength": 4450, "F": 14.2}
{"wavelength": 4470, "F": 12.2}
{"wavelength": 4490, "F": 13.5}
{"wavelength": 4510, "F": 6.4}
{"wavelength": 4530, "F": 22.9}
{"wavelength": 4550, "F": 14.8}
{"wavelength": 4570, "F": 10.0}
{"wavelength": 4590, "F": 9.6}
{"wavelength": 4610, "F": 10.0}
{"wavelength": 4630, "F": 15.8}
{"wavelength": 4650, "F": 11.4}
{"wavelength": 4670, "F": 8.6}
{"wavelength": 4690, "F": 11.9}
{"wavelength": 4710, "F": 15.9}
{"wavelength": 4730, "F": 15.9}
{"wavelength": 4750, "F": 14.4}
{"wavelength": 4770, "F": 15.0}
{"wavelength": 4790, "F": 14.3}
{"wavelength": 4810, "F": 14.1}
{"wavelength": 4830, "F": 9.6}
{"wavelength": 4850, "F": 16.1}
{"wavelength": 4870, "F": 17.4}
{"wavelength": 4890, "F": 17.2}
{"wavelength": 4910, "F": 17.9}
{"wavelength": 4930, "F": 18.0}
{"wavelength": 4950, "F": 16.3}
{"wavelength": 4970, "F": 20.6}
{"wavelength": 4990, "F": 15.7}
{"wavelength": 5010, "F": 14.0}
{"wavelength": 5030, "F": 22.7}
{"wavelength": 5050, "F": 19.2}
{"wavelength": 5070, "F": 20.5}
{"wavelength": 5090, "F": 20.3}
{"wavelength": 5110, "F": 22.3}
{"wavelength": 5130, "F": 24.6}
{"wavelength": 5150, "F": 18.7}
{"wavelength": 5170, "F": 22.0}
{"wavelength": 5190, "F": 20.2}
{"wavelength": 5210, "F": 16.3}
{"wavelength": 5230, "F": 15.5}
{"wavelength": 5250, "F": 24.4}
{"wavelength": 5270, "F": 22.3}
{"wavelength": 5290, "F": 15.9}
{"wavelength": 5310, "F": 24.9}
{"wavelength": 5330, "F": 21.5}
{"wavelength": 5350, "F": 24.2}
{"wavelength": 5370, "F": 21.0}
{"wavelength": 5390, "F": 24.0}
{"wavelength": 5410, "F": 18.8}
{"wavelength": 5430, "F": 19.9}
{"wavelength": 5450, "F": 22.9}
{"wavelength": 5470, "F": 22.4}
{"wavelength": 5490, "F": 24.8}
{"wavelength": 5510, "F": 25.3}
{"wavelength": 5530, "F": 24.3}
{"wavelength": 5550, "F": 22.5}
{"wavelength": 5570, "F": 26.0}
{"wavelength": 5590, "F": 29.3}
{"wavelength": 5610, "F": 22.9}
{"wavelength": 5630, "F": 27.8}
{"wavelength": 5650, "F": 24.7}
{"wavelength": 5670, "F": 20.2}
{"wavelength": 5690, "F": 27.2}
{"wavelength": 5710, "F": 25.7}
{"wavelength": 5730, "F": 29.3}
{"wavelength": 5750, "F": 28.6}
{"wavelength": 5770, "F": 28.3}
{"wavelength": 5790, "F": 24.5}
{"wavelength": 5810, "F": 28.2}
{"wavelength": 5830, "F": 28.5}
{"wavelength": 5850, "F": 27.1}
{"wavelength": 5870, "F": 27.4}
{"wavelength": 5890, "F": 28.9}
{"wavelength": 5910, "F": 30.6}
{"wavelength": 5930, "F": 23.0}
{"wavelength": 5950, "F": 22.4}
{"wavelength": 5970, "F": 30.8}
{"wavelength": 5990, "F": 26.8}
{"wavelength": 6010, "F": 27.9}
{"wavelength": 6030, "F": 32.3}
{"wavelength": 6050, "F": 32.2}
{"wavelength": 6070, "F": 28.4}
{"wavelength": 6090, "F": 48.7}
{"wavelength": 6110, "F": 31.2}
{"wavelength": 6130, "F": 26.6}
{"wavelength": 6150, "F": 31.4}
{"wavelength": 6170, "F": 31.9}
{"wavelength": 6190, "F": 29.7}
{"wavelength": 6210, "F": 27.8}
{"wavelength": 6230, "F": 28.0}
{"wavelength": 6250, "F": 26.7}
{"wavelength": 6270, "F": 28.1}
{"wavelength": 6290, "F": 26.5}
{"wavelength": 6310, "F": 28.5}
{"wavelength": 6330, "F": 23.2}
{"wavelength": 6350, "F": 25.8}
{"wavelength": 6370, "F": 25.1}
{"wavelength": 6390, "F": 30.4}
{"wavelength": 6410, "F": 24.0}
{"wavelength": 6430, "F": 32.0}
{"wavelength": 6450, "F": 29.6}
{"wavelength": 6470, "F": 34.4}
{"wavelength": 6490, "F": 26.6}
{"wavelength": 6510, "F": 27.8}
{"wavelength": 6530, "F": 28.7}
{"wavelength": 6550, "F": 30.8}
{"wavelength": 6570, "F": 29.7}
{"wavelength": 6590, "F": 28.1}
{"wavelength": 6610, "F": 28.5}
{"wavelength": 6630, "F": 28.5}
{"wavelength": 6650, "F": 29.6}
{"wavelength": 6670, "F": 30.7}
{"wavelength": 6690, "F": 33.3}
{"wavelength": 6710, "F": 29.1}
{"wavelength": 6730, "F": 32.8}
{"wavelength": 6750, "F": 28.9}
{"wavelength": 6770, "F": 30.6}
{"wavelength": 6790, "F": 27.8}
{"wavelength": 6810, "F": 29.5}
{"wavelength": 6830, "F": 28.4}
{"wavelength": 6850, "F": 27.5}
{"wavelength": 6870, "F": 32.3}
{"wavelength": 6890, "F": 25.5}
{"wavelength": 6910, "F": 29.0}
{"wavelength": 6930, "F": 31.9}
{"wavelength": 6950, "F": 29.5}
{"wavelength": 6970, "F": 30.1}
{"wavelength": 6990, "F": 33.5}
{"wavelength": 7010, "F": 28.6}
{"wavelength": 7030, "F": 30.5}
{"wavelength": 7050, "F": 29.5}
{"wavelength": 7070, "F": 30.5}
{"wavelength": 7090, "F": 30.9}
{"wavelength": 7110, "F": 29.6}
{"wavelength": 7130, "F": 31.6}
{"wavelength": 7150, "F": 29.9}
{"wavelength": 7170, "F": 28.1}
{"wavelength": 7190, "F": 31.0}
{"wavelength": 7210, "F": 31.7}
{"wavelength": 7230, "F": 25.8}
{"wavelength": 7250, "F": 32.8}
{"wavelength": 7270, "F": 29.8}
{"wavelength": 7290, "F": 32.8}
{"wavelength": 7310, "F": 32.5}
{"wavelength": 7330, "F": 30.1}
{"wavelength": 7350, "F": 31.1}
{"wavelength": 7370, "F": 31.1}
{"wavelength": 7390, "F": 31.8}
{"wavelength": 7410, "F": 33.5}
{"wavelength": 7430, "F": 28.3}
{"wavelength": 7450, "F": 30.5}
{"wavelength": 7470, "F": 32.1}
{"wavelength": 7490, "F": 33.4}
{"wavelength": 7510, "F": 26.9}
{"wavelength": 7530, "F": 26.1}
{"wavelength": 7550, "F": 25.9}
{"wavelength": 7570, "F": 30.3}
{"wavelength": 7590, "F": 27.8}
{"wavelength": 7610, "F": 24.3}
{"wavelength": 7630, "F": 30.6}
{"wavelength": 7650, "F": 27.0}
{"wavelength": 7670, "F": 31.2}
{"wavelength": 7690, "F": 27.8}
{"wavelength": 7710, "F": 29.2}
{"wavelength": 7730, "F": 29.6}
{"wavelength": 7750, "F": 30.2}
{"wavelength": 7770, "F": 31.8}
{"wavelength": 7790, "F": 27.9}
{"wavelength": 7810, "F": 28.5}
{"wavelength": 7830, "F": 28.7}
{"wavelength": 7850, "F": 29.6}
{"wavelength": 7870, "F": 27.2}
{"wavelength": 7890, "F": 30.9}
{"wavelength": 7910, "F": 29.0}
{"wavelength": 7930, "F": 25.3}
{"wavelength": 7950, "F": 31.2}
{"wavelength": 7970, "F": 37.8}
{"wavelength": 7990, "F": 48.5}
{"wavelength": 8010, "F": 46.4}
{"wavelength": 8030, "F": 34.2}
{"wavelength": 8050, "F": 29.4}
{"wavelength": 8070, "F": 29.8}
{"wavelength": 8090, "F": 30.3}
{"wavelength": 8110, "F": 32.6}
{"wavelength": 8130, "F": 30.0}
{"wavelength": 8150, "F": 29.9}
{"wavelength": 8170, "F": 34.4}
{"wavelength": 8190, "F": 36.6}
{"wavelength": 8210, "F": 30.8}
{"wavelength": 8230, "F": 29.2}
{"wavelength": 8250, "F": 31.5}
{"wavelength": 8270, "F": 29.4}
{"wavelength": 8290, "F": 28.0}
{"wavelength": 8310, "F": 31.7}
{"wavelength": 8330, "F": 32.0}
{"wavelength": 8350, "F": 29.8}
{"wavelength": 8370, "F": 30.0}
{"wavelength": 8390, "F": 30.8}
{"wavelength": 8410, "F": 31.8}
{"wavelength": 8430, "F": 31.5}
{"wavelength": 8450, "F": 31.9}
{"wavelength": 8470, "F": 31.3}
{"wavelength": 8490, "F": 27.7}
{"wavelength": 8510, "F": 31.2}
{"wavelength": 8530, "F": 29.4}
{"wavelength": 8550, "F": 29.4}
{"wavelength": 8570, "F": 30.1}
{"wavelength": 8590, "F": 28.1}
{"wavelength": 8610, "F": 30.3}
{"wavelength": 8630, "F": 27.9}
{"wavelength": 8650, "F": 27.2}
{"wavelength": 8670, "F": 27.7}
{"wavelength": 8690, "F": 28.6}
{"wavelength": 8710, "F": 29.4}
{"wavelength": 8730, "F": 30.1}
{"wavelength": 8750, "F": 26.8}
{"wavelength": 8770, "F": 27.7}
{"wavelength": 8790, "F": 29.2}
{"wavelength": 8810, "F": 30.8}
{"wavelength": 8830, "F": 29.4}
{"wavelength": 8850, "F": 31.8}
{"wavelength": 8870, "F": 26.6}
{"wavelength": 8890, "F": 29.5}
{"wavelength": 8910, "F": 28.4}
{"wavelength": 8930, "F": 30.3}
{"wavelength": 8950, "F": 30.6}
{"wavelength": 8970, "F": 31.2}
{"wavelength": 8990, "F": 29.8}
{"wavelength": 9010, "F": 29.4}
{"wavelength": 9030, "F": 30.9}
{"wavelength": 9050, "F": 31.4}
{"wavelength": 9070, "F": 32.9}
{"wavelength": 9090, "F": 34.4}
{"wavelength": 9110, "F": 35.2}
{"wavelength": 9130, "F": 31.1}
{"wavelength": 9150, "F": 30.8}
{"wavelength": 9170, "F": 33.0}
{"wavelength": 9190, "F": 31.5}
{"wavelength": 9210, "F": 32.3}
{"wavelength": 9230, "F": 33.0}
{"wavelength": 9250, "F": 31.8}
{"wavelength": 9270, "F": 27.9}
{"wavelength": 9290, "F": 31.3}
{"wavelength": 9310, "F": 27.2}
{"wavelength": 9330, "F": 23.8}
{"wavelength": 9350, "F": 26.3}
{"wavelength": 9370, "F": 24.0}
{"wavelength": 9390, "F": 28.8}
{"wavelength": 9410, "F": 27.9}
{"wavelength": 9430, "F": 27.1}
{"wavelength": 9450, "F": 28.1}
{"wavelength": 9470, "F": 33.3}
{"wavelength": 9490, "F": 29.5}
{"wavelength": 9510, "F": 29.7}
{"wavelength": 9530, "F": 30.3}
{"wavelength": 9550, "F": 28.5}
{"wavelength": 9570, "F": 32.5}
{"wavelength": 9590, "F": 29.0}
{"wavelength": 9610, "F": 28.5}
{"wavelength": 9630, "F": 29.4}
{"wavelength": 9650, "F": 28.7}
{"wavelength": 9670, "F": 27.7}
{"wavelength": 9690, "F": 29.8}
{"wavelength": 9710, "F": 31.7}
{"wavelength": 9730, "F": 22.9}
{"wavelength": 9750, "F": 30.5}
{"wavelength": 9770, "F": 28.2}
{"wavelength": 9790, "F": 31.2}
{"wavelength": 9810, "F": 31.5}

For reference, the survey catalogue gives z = 0.22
